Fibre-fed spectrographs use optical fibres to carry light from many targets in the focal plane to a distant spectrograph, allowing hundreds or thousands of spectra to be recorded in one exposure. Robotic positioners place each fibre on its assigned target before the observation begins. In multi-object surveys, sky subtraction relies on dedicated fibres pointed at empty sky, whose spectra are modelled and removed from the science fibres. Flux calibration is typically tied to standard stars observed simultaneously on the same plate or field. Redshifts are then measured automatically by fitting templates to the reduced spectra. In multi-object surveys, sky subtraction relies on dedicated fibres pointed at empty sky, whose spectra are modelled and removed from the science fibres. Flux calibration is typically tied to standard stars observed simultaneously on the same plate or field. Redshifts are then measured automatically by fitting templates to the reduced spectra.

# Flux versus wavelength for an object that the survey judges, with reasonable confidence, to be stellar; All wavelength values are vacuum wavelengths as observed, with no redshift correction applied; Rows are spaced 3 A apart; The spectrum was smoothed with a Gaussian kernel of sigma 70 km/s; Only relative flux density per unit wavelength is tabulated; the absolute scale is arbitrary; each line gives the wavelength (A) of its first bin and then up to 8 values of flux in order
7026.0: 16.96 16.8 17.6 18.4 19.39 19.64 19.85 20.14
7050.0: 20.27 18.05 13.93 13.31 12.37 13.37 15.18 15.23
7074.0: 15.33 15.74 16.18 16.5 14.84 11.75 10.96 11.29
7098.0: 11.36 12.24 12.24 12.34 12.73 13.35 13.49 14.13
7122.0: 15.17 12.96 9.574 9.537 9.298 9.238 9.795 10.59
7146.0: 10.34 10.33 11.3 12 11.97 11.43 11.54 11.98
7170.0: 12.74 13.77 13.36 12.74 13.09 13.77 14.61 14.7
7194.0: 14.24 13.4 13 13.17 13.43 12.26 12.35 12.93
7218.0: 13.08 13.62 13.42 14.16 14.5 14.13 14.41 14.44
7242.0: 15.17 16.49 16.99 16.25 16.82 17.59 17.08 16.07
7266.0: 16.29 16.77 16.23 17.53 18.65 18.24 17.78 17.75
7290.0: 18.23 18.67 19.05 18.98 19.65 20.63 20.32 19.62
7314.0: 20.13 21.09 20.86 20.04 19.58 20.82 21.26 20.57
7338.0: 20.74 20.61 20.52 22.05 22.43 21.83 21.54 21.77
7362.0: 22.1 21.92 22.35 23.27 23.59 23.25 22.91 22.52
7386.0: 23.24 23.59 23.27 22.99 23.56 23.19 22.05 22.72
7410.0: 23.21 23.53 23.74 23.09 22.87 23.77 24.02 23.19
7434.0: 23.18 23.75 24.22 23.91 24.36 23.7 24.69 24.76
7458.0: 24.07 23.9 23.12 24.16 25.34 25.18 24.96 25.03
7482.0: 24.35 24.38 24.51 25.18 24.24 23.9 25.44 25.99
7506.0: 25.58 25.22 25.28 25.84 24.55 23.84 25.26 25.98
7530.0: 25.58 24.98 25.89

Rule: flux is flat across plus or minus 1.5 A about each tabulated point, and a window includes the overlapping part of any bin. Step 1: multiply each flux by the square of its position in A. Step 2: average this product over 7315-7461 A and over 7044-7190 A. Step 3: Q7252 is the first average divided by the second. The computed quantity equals 1.9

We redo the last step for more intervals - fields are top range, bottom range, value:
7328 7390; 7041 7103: 1.59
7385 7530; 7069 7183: 2.13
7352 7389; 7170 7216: 1.77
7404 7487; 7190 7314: 1.56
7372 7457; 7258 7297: 1.39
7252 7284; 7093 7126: 1.40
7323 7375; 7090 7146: 1.97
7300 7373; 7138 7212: 1.77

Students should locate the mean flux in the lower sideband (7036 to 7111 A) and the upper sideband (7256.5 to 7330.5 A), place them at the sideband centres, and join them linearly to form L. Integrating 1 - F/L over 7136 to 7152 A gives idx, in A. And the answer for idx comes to 5.9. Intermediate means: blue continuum 15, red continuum 18.7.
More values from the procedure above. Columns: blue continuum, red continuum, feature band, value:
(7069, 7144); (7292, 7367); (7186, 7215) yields 4.68 A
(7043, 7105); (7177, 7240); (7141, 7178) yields 5.91 A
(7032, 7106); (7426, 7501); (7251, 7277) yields 3.90 A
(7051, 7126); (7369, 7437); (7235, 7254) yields 2.81 A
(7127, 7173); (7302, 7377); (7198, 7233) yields 2.81 A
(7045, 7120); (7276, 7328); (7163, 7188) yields 5.23 A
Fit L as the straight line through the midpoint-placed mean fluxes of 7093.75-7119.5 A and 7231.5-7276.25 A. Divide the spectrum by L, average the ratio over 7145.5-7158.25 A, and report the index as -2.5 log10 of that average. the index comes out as 0.216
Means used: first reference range 12.5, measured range 11.2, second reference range 16.1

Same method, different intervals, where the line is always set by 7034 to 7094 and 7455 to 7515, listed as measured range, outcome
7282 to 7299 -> 0.13 mag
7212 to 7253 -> 0.32 mag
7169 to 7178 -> 0.34 mag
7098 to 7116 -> 0.32 mag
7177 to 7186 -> 0.36 mag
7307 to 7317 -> 0.05 mag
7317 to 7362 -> 0.03 mag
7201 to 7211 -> 0.41 mag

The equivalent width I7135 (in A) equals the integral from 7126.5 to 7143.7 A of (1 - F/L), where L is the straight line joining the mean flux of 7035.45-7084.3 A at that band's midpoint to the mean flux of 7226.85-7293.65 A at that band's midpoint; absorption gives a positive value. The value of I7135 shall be 7.2 A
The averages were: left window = 16.6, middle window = 9.63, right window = 16.6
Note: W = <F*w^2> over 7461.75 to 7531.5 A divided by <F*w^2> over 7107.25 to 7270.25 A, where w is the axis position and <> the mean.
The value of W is 2.03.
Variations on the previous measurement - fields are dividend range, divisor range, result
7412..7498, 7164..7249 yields 1.88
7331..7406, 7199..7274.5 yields 1.55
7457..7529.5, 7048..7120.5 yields 1.98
